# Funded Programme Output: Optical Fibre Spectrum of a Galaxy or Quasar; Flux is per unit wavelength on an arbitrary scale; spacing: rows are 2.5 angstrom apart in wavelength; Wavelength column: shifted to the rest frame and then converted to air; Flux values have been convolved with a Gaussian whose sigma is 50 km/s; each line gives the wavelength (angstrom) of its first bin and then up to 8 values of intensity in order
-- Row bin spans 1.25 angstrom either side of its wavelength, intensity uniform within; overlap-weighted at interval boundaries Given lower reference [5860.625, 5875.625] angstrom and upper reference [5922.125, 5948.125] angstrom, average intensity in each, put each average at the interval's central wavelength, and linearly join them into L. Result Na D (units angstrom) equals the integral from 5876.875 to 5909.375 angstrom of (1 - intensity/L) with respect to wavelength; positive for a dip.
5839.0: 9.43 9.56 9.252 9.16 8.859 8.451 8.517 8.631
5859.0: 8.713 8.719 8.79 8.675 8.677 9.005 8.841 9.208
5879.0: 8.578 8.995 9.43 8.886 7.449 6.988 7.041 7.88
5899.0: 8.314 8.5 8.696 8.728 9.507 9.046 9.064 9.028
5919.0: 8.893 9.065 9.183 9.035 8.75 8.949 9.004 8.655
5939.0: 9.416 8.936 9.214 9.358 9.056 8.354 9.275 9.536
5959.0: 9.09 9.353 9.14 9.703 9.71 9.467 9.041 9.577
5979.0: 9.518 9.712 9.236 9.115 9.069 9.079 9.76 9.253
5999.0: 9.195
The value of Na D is 1.88 angstrom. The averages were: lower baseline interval 8.8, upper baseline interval 9.05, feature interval 8.38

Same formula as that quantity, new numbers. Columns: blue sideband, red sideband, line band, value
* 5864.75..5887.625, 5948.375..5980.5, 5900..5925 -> 0.3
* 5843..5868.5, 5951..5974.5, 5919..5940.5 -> 0.3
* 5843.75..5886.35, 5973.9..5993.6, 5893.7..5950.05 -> 1.3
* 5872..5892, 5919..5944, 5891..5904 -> 1.3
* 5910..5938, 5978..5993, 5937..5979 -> -0.5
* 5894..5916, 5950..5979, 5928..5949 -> -0.1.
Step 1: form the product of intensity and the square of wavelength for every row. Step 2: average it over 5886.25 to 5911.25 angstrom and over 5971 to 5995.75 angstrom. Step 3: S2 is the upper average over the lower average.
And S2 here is 1.2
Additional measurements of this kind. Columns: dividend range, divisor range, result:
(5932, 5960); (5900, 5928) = 1.02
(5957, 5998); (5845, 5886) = 1.10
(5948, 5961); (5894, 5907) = 1.12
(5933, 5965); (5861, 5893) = 1.08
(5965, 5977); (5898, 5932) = 1.08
